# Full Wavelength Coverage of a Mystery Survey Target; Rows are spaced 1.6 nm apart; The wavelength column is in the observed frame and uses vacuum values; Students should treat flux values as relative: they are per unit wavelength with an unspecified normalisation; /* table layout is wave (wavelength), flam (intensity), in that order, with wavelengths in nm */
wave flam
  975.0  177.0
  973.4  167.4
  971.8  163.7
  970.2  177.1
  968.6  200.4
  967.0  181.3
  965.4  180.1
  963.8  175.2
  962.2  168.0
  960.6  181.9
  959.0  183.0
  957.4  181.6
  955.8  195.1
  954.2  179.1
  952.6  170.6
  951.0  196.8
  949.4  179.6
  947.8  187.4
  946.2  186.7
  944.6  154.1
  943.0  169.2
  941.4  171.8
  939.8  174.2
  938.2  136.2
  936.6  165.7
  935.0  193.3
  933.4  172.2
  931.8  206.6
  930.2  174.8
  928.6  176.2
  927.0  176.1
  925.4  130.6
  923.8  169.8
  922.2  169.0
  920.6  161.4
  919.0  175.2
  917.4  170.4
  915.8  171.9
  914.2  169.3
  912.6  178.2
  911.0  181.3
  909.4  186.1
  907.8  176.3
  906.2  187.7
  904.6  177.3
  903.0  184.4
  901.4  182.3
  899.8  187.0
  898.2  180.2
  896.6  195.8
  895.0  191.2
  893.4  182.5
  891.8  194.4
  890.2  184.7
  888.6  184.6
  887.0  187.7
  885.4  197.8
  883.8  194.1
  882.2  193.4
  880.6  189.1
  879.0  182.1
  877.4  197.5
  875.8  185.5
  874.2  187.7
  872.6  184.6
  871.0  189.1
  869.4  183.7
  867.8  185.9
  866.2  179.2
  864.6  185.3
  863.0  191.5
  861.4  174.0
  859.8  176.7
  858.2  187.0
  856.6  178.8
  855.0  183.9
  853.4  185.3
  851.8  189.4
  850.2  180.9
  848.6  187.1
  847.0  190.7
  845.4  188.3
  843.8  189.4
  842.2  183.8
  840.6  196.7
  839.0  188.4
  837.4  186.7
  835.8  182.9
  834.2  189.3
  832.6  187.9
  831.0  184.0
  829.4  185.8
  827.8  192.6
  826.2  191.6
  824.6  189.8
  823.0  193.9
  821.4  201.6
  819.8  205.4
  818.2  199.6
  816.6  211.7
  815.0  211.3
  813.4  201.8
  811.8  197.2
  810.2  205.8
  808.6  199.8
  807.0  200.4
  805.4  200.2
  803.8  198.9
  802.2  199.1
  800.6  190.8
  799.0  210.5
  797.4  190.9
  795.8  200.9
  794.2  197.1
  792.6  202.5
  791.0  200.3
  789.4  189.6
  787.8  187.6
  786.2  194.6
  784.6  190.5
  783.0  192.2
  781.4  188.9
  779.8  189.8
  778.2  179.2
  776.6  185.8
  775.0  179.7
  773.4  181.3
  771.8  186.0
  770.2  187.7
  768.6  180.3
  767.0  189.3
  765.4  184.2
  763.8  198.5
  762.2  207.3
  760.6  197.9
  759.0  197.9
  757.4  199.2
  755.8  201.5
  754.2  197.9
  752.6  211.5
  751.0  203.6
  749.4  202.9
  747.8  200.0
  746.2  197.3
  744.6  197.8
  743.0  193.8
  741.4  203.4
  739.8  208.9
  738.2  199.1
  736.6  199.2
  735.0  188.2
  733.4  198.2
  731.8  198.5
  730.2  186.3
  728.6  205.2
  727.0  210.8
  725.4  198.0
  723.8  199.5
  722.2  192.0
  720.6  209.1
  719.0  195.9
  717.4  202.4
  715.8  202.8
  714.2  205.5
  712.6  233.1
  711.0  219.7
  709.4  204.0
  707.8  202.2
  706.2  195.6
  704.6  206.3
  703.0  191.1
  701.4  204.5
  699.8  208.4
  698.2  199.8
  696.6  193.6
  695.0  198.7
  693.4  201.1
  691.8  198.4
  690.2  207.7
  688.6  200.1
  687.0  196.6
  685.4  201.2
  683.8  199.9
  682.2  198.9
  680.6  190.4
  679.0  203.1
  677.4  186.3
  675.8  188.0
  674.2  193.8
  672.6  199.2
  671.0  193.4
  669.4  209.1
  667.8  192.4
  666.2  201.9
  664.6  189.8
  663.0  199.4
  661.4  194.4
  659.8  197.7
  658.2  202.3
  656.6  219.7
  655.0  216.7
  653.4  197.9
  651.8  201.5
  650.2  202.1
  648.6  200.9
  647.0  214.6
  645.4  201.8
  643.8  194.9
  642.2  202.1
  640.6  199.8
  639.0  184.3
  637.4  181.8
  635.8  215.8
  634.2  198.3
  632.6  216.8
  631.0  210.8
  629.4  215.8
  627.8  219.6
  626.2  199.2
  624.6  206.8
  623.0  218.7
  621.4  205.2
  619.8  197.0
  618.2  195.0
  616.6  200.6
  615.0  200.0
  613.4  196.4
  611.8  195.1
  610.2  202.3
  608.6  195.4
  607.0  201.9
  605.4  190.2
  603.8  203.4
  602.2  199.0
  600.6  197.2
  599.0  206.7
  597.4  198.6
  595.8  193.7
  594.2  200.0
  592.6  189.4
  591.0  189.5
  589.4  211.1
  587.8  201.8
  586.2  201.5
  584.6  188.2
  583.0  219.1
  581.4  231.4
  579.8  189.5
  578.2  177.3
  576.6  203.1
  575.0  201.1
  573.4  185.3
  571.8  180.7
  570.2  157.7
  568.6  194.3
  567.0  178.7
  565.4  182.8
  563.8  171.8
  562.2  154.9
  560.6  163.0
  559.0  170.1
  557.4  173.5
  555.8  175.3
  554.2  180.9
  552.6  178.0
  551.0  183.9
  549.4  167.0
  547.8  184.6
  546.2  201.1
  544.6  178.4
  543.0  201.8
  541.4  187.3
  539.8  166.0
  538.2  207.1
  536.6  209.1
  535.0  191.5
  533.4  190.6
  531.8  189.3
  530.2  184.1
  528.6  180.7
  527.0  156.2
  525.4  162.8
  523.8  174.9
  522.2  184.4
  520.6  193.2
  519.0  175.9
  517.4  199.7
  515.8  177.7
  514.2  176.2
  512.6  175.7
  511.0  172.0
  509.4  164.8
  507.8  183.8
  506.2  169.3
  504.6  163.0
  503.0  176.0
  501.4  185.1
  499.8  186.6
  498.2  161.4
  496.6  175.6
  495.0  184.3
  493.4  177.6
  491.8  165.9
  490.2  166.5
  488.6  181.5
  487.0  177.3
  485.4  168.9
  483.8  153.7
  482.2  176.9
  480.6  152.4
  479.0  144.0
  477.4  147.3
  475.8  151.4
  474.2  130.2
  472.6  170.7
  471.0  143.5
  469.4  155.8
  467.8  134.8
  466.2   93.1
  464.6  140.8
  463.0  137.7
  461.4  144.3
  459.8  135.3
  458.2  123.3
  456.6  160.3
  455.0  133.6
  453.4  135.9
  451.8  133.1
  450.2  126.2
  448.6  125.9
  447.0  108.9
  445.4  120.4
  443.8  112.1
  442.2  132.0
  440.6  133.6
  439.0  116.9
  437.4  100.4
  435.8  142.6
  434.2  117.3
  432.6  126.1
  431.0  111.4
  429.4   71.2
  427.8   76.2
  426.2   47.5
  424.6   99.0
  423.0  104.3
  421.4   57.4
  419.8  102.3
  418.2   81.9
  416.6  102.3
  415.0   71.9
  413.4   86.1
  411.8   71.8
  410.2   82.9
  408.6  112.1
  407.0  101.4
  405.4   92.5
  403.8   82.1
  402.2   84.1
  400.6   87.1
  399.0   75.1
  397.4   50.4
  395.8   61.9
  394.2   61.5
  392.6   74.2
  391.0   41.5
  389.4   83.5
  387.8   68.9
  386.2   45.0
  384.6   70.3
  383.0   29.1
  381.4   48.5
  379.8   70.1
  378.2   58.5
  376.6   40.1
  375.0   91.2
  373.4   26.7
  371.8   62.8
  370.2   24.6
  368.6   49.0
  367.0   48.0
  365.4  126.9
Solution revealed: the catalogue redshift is 0.08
